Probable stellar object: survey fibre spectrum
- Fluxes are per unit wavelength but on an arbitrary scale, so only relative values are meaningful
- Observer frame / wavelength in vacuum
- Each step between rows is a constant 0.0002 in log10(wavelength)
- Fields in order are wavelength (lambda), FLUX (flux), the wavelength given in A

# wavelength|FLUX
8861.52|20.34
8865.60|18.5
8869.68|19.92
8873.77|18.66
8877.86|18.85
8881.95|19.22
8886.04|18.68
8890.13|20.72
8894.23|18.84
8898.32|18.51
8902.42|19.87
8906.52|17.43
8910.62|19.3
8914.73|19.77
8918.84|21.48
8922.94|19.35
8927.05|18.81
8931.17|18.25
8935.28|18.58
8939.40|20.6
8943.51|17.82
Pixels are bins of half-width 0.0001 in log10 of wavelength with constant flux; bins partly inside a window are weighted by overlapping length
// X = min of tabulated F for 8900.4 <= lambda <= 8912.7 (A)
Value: 17.43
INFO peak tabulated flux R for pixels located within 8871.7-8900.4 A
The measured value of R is 20.72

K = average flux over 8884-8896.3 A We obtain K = 19.4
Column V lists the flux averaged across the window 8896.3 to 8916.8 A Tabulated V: 19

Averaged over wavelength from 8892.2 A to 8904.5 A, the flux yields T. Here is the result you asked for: 19.1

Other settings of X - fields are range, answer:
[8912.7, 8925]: 19.35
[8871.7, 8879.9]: 18.66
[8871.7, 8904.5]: 18.51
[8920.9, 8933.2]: 18.25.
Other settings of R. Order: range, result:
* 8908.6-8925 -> 21.48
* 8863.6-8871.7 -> 19.92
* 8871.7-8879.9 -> 18.85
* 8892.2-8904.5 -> 19.87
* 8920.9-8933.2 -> 19.35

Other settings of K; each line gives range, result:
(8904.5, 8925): 19.5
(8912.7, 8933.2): 19.5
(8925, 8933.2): 18.5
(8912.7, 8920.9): 20.6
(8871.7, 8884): 18.9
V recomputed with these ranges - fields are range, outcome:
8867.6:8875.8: 19.3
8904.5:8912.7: 18.4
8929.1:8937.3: 18.4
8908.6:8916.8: 19.5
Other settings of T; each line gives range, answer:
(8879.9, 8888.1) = 19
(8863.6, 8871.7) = 19.2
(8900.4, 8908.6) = 18.7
